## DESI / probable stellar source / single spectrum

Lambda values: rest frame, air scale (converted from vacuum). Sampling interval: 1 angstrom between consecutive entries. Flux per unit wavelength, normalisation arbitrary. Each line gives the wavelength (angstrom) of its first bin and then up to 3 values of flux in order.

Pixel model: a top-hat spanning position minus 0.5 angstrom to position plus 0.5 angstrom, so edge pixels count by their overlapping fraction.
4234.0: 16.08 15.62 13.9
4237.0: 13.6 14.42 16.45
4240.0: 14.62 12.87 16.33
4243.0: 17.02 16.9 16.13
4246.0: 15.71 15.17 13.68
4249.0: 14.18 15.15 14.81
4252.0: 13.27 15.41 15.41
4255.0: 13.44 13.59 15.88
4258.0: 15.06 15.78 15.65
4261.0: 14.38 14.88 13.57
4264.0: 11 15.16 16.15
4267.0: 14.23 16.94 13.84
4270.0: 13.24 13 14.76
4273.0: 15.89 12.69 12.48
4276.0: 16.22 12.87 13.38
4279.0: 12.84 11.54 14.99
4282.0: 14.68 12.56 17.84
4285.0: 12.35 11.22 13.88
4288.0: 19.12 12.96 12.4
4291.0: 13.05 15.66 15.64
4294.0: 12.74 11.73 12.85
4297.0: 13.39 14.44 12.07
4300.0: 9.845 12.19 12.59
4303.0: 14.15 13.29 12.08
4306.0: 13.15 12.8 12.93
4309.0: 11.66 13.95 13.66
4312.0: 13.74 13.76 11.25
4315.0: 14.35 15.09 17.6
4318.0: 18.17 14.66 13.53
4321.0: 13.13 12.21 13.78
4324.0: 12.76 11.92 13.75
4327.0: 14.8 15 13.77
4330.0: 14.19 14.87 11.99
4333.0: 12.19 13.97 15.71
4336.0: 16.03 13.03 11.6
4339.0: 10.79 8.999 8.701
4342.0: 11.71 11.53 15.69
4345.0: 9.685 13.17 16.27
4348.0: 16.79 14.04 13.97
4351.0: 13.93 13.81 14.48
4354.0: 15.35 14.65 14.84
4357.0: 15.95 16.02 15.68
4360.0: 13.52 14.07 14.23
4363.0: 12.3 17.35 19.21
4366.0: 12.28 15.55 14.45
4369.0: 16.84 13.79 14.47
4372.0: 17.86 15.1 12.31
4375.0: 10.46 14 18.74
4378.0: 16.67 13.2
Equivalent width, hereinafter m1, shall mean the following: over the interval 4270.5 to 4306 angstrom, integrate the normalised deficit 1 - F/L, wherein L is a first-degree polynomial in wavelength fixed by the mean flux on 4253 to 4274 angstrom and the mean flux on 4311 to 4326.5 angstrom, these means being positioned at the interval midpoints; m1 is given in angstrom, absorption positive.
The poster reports 1.9 angstrom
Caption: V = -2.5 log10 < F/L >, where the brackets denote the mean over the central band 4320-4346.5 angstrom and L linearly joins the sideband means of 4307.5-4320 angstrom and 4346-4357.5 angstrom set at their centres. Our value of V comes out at 0.13 mag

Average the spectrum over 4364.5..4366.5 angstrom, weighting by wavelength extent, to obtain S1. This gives 15.7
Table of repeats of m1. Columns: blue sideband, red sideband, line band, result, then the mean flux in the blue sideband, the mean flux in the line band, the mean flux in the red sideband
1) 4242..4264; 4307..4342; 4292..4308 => 1.14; 14.9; 13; 13.4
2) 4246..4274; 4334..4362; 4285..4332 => 1.73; 14.6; 13.6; 13.7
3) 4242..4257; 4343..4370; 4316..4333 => 0.81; 15.1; 14.1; 14.7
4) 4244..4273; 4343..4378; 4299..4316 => 2.10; 14.7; 12.9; 14.7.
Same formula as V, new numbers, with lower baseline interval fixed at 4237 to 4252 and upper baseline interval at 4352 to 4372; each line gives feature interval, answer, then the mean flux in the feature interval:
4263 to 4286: 0.09 mag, 14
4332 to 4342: 0.22 mag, 12.3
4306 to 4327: 0.10 mag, 13.7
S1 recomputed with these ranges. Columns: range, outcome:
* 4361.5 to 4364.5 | 14.6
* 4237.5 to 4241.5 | 14.6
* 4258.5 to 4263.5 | 14.9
